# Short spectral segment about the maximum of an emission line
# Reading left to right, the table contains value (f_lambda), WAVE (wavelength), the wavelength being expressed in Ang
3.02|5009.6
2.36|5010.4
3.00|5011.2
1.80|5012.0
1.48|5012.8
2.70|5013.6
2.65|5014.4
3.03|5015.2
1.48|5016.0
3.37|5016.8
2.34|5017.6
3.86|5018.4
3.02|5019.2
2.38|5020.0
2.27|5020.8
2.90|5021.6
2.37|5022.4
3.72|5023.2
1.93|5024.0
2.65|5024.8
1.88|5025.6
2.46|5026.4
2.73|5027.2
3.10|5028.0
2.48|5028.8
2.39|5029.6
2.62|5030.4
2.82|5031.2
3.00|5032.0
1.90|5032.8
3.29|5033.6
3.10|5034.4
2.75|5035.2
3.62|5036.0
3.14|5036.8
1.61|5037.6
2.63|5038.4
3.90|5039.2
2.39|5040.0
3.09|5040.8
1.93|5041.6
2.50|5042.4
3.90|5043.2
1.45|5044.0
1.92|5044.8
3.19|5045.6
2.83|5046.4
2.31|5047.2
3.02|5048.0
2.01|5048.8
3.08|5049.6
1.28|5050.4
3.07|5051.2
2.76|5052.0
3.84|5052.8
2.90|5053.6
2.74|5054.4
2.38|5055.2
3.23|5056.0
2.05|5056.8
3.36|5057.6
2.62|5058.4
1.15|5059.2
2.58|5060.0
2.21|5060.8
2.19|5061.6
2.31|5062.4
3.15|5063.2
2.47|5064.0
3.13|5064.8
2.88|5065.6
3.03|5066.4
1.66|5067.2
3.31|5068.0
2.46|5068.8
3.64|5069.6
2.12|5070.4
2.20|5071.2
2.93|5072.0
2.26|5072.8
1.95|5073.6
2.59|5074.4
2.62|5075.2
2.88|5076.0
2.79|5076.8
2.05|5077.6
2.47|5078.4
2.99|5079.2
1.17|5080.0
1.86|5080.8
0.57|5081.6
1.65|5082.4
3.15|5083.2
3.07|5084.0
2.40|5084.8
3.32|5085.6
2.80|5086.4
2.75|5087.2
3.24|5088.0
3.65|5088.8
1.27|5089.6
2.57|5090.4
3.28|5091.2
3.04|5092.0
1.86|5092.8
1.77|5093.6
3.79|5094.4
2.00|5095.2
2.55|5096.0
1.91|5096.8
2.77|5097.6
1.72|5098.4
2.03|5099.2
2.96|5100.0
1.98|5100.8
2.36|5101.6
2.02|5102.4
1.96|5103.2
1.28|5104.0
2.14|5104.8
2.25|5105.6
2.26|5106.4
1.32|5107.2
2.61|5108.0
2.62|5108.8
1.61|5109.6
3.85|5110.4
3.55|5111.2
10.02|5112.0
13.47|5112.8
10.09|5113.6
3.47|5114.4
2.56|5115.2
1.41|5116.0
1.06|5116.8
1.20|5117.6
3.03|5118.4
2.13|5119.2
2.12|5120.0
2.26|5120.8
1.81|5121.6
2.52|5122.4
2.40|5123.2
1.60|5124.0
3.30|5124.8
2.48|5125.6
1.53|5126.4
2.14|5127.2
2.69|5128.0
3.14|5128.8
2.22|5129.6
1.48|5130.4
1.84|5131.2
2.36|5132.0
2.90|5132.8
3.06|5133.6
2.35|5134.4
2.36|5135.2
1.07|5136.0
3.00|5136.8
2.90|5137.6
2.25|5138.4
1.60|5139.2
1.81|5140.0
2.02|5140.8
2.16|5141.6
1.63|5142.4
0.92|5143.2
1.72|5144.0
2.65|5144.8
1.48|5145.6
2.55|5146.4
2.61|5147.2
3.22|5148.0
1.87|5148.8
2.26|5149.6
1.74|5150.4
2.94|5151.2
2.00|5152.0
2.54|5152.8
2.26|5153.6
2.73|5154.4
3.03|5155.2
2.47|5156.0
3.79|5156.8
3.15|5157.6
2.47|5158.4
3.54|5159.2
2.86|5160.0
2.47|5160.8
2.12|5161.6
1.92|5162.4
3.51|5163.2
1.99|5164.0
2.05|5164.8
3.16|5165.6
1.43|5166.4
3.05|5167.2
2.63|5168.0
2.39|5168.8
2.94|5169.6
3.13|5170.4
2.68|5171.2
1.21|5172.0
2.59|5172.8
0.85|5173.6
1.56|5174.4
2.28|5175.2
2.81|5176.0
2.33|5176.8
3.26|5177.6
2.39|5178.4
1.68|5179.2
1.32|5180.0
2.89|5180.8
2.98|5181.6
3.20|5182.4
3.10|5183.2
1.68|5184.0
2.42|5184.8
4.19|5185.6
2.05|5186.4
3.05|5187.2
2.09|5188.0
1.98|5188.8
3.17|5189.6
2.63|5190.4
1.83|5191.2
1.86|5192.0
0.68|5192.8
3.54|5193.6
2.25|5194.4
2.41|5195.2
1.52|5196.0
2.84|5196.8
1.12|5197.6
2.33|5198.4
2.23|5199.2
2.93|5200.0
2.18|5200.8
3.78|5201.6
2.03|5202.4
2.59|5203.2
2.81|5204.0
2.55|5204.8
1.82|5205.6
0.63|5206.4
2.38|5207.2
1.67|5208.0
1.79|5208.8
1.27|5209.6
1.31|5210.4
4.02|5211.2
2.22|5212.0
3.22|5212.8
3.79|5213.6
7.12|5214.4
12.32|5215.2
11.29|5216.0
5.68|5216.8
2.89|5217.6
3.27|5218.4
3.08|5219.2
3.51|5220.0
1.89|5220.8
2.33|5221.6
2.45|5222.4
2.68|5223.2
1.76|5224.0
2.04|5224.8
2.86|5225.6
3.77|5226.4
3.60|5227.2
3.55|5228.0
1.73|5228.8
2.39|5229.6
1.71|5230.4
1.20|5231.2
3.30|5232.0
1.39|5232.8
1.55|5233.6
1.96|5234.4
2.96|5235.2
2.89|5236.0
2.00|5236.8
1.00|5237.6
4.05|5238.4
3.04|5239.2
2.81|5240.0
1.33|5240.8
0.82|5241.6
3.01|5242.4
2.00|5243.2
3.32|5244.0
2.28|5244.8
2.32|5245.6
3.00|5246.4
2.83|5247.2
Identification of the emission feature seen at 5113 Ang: Hbeta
